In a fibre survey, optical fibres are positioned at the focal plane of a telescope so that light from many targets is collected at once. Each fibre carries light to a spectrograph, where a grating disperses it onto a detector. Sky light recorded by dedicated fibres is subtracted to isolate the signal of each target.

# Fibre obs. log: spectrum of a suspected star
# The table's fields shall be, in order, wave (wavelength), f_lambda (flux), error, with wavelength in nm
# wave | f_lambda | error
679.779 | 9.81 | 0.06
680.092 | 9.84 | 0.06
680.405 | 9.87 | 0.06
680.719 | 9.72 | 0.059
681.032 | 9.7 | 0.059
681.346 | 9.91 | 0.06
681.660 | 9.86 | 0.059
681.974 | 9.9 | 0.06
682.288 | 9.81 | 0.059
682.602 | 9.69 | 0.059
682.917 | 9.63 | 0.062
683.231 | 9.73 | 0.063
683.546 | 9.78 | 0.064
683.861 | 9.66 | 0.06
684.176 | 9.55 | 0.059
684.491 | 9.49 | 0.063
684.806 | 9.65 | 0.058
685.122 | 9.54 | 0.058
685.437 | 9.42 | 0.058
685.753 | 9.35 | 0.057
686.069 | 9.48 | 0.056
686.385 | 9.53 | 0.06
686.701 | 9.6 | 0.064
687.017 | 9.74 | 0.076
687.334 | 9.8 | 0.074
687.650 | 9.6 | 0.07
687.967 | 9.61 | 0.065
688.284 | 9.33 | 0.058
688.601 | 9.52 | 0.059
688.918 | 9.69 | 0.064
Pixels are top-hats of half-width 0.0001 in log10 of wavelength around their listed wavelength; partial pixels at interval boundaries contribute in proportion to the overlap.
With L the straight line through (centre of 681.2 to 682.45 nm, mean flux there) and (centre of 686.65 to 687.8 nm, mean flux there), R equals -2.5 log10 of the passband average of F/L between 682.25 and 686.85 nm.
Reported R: 0.02 mag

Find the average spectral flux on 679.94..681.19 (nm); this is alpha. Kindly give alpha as 9.78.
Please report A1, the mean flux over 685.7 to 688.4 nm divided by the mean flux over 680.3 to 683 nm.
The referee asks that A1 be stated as 1.0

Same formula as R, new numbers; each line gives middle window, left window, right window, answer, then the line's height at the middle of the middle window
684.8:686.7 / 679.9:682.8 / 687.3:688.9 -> 0.02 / 9.65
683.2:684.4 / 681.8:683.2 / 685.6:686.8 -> 0.00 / 9.66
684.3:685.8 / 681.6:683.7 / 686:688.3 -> 0.02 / 9.68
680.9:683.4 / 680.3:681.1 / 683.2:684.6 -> -0.01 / 9.71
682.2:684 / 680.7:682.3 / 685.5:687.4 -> 0.00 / 9.74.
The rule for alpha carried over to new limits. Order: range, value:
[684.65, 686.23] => 9.49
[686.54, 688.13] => 9.67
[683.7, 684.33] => 9.6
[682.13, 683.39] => 9.72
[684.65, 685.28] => 9.59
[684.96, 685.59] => 9.48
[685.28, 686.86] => 9.48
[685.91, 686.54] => 9.5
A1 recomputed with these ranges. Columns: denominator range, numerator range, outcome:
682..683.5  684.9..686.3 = 0.97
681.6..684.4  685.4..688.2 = 0.98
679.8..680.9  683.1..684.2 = 0.99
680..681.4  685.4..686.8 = 0.97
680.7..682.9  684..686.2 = 0.97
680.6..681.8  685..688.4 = 0.97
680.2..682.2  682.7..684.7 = 0.98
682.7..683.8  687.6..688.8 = 0.98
